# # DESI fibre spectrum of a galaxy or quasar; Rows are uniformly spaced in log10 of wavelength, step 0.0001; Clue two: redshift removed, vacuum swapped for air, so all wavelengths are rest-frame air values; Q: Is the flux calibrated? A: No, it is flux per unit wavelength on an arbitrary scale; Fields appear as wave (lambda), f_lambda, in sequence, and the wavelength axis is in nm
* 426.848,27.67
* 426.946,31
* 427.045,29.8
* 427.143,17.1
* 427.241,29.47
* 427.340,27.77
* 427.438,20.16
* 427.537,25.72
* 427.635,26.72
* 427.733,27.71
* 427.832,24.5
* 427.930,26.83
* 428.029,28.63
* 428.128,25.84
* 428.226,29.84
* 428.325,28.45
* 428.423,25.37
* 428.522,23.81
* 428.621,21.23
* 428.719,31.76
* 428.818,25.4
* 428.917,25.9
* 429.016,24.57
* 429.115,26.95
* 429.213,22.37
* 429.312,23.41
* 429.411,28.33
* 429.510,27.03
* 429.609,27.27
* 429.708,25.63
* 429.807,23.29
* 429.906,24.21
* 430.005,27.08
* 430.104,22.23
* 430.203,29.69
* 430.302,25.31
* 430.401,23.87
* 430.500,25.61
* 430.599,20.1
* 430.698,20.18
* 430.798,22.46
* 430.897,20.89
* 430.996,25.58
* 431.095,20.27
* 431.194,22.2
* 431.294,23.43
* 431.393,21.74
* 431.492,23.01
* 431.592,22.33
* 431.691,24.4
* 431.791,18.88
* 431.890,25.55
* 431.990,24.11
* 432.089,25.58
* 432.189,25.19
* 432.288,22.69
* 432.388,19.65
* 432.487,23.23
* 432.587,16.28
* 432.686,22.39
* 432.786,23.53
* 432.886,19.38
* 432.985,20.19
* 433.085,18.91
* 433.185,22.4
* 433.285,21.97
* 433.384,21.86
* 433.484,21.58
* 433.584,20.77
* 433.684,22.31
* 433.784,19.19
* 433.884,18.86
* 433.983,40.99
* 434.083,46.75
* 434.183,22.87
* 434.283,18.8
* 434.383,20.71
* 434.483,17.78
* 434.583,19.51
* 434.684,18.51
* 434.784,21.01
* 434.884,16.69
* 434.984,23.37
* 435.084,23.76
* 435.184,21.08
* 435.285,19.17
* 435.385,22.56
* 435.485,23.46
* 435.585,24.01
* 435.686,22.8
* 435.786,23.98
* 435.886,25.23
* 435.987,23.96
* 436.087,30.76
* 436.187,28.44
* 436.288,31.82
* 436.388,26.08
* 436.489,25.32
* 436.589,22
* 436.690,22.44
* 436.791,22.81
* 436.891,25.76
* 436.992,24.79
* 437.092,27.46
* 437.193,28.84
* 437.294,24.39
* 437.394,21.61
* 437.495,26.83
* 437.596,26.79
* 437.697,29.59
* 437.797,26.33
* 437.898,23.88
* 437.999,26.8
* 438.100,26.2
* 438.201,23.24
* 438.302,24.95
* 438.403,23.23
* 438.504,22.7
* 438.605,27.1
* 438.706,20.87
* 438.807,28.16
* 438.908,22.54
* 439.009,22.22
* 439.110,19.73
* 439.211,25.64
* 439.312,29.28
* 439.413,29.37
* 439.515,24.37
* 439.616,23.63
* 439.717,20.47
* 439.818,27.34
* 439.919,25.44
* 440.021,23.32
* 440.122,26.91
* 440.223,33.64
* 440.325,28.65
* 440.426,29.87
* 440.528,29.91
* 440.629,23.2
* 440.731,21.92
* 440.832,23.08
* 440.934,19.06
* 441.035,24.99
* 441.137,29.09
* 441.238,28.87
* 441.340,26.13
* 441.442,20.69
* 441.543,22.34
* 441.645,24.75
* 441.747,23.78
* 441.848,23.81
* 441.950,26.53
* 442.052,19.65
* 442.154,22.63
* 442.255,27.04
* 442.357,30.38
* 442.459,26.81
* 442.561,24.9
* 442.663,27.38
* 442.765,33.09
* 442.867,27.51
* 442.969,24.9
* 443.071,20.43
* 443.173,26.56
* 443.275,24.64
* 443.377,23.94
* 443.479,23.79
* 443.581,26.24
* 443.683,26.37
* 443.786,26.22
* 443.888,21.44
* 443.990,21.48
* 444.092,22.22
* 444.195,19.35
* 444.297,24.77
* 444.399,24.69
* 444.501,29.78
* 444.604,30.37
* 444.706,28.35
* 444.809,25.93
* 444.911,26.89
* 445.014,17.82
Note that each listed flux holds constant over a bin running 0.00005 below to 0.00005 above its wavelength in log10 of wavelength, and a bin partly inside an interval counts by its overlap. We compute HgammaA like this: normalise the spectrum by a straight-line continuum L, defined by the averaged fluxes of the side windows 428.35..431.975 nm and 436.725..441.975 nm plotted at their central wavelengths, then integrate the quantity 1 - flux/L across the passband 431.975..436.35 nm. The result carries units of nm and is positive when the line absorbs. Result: 0.27 nm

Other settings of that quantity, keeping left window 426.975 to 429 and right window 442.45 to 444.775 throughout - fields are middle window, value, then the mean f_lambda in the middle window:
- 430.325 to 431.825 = 0.21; 22.4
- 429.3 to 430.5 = 0.02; 25.7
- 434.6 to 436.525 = 0.15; 23.7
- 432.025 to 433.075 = 0.17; 21.7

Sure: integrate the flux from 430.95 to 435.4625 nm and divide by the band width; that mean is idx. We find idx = 22.5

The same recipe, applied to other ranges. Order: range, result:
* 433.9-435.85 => 23.5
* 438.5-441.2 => 25.3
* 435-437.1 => 24.6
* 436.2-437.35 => 25.7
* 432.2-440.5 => 24.2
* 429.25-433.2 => 23.2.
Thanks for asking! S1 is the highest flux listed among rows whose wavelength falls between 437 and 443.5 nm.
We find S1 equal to 33.64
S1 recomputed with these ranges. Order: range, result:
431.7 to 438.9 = 46.75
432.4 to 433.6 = 23.53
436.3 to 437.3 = 28.84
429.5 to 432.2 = 29.69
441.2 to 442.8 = 33.09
